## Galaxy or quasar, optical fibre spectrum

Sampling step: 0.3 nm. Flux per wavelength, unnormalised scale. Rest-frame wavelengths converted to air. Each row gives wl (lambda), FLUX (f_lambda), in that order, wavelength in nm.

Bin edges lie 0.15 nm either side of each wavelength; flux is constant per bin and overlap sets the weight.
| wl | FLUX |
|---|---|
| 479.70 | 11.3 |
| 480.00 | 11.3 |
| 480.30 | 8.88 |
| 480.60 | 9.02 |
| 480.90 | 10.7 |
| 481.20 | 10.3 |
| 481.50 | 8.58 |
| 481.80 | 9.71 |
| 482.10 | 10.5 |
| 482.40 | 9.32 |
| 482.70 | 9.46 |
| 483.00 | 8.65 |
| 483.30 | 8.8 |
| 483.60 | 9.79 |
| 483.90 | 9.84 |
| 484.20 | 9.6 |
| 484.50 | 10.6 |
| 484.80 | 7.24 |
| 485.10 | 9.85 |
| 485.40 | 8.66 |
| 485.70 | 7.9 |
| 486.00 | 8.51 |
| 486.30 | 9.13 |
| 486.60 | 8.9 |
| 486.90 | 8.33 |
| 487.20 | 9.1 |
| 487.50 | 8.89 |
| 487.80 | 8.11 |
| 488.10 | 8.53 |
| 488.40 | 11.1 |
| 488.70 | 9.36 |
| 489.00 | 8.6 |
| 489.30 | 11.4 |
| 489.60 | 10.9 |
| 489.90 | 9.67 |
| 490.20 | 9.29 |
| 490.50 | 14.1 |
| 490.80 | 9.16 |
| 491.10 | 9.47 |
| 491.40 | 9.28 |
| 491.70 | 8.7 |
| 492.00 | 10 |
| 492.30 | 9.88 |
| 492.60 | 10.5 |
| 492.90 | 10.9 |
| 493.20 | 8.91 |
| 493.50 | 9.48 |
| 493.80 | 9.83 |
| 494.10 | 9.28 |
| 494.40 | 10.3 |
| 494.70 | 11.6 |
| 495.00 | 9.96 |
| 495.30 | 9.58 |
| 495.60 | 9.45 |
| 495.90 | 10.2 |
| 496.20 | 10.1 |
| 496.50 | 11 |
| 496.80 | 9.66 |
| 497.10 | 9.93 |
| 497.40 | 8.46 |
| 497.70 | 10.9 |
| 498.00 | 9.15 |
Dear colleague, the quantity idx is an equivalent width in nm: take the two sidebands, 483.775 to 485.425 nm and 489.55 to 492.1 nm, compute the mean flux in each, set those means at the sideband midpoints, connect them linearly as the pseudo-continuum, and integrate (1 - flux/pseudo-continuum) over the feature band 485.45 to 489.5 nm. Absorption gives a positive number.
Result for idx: 0.25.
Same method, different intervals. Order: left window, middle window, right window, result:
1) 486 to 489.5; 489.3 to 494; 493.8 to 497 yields -0.19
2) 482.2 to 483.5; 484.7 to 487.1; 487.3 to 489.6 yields 0.19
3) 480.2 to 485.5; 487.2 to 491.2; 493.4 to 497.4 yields -0.06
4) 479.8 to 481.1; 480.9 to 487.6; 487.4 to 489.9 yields 0.44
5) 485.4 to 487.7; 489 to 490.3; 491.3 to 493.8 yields -0.13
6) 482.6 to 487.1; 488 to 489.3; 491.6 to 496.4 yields -0.04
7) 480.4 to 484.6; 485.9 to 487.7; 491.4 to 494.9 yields 0.17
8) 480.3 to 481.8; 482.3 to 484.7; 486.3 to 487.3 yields -0.06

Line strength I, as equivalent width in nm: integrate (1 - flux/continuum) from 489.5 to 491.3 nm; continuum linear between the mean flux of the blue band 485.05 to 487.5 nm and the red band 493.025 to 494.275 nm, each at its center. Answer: -0.25 nm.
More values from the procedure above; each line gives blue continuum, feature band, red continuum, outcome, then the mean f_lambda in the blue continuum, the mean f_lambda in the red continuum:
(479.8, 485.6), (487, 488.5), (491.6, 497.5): 0.10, 9.52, 9.91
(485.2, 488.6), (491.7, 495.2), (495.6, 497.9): -0.14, 8.86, 9.98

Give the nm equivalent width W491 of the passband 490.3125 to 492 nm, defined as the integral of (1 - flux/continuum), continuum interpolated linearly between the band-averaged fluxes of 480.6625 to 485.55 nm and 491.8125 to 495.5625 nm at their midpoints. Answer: -0.04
